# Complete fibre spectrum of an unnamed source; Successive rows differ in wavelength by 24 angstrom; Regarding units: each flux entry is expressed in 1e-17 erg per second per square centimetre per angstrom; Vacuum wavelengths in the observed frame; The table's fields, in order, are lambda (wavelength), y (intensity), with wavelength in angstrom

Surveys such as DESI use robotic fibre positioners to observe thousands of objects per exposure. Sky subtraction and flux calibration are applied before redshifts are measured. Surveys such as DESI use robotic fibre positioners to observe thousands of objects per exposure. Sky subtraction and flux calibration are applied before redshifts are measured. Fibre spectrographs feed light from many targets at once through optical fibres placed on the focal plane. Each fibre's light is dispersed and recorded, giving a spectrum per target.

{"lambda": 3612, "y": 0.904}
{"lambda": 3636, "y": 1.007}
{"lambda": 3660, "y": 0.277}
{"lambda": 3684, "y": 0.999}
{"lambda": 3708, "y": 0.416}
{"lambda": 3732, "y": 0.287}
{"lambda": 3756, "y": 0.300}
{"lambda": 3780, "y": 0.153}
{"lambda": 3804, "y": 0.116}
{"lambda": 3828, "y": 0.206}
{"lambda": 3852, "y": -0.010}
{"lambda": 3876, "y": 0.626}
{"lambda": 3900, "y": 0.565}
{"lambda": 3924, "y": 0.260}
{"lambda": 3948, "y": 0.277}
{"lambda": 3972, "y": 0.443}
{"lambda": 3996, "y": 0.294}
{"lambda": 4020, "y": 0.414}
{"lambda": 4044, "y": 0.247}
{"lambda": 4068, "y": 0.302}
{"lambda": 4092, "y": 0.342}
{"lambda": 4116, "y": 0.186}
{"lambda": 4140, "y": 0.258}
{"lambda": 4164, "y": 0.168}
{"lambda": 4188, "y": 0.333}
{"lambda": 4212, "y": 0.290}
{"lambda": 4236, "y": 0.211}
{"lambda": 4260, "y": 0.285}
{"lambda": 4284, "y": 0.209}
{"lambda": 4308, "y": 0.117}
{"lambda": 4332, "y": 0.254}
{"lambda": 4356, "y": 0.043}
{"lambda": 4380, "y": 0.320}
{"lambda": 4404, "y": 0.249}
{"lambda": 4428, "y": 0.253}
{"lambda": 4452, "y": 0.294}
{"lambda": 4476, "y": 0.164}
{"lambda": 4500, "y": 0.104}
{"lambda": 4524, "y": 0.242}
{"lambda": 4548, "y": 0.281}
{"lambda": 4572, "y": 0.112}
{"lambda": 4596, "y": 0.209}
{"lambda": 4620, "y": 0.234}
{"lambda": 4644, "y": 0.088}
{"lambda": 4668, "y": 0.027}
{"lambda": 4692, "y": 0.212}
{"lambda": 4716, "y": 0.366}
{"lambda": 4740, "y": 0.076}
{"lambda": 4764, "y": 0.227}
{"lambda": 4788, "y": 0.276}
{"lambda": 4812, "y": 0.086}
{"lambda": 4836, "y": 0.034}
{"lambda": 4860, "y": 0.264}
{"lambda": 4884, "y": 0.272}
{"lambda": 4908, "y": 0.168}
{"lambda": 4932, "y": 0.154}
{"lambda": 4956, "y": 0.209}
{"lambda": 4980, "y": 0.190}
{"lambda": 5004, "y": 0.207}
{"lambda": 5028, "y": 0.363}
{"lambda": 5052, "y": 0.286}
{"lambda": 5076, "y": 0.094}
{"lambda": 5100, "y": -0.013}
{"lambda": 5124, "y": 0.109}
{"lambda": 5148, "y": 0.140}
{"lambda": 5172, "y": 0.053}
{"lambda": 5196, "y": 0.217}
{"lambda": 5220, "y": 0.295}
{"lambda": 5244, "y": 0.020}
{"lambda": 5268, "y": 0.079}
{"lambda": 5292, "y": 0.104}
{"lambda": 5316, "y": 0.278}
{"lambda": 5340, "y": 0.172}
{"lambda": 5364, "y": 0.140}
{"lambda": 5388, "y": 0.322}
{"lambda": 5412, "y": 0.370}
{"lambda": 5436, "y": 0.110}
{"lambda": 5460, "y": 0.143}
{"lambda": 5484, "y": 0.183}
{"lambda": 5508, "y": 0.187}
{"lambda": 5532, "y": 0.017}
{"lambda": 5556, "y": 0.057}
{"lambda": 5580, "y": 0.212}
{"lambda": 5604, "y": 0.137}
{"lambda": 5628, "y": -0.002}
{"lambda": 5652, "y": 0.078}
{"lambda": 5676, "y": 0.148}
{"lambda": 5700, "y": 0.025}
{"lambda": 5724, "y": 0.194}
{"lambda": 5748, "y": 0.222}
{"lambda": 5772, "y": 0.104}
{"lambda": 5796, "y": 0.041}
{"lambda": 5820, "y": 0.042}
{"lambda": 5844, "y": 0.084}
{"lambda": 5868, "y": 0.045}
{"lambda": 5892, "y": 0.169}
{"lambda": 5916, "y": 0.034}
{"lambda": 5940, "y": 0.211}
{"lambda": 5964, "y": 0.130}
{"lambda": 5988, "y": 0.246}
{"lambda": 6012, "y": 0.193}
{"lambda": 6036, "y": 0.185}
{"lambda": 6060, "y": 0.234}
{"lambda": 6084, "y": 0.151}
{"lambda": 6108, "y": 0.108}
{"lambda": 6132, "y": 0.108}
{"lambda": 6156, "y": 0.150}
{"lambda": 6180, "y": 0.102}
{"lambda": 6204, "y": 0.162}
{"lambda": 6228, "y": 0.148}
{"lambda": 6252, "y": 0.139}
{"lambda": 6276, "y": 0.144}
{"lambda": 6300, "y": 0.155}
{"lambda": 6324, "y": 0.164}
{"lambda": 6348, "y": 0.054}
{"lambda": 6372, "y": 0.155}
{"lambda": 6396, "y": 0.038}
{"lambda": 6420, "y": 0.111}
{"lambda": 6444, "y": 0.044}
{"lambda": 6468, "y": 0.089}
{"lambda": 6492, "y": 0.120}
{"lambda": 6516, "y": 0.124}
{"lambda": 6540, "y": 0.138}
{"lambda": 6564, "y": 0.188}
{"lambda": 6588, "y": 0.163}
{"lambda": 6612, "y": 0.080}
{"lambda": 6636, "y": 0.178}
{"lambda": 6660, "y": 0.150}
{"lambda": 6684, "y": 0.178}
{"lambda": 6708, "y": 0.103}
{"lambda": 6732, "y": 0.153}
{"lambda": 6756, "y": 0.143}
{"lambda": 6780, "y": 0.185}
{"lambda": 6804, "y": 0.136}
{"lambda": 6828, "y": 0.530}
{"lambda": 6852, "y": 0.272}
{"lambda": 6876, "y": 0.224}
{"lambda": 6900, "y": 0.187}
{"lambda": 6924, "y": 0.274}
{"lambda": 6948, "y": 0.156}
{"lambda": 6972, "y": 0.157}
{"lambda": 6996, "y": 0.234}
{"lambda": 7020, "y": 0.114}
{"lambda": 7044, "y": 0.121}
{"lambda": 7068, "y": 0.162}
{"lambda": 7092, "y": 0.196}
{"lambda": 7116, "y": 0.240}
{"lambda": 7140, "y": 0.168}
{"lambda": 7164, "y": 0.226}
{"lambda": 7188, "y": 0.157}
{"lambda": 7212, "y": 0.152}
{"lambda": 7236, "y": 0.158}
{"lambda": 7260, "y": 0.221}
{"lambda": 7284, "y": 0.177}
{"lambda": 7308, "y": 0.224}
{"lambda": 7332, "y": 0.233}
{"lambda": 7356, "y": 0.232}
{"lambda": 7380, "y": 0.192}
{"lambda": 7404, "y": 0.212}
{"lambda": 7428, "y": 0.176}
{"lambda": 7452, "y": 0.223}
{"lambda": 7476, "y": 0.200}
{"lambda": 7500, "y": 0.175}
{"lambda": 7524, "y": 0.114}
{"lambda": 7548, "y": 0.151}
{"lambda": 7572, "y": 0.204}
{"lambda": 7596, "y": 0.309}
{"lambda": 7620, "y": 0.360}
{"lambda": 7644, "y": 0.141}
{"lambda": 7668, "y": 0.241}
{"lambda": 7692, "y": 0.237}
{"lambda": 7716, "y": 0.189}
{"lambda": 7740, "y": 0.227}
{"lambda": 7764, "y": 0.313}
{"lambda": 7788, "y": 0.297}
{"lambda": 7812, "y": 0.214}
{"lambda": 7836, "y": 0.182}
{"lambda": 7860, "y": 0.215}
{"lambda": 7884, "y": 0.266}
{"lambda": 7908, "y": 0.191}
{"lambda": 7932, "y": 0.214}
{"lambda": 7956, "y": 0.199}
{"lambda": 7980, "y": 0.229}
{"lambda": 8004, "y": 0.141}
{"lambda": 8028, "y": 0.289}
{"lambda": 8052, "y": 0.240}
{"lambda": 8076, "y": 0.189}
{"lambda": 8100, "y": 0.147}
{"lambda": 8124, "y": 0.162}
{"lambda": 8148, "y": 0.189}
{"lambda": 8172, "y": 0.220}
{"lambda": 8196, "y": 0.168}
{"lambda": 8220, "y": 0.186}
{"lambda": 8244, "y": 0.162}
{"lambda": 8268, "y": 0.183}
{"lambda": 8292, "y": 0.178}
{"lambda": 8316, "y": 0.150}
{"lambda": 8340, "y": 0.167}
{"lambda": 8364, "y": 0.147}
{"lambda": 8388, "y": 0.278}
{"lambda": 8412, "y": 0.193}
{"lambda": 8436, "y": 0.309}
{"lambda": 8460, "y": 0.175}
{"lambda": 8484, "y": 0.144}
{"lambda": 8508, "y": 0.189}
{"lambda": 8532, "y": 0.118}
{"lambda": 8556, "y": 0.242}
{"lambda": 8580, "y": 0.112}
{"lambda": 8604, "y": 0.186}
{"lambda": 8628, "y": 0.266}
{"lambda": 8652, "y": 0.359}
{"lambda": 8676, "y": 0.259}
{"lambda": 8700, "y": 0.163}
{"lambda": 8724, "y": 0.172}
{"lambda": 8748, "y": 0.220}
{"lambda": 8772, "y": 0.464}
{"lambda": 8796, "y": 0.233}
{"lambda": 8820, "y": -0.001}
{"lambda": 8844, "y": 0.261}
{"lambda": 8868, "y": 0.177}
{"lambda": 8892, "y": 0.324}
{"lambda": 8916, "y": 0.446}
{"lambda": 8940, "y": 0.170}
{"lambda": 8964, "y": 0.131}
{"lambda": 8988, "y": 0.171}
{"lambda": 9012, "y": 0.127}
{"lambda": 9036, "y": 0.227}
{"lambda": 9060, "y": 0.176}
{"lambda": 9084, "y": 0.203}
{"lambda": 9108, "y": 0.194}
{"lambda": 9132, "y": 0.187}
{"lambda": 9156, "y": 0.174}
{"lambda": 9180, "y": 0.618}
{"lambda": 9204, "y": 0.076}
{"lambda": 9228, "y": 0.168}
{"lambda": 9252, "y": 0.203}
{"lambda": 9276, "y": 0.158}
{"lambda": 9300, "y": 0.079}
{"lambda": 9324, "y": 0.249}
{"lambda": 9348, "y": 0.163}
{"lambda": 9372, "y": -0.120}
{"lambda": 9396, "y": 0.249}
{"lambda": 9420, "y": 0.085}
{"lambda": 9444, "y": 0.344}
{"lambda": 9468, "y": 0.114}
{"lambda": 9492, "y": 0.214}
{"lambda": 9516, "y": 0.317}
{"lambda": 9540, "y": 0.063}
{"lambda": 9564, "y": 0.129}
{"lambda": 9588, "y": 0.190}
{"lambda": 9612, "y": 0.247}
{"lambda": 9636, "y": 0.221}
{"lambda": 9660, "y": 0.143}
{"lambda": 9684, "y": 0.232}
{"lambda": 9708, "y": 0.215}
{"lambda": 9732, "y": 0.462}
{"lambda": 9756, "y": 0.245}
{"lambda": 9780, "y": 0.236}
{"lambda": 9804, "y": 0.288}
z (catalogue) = 0.83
